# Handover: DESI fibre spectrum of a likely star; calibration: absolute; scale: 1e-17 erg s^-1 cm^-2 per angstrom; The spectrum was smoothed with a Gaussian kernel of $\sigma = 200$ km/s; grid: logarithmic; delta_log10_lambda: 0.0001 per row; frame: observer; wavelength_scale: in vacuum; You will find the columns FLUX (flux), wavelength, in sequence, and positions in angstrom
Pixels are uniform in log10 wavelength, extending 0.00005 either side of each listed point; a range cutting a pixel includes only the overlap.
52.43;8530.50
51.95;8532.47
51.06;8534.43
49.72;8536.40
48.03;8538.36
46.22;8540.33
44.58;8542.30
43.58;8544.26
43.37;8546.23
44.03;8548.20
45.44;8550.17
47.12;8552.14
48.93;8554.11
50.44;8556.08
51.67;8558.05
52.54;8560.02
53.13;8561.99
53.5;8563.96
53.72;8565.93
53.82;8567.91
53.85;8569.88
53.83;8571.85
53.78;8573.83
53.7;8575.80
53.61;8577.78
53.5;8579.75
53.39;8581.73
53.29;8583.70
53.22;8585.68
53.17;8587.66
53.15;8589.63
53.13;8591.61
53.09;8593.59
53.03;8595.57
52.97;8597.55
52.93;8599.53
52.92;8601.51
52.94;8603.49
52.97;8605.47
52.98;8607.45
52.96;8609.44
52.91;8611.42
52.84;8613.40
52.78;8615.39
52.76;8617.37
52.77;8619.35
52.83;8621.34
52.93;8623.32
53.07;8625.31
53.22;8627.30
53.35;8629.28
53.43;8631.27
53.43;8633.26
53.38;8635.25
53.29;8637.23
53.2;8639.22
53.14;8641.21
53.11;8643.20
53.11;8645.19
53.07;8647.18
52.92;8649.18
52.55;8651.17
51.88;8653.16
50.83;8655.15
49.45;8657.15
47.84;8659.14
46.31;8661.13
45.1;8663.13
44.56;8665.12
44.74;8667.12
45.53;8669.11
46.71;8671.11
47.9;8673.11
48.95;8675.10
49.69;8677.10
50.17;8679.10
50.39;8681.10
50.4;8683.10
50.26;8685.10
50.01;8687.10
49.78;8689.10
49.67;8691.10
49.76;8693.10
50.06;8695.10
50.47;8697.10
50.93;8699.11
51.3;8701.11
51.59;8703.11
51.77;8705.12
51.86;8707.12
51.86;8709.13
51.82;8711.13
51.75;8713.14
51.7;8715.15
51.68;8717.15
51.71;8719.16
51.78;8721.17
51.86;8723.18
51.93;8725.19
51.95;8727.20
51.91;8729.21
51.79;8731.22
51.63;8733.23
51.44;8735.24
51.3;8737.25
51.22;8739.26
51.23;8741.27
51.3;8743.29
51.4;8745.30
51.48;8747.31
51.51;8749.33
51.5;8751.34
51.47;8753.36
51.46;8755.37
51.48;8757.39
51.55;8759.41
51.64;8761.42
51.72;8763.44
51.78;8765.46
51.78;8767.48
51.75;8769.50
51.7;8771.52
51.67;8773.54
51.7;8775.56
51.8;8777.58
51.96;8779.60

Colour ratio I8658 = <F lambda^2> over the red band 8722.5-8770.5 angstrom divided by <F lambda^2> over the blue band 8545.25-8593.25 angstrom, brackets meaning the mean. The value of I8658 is 1.04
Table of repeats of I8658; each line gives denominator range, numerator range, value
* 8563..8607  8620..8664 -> 0.99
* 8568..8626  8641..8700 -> 0.95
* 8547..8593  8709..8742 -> 1.03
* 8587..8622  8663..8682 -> 0.91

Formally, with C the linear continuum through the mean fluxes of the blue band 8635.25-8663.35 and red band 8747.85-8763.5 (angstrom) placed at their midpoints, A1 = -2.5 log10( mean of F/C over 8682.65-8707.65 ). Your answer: 0.018 mag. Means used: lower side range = 51.4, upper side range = 51.5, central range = 50.6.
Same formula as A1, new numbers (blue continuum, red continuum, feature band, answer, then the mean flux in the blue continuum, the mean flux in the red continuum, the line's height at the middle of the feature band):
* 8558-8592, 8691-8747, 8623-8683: 0.04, 53.4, 51.4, 52.3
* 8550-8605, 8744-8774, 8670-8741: 0.02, 52.6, 51.6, 51.9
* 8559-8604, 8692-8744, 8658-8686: 0.09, 53.3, 51.4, 52.1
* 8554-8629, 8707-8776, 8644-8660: 0.02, 53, 51.6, 52.5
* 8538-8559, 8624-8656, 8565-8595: -0.10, 46.6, 52.9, 48.8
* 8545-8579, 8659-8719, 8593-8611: -0.05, 50.9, 49.5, 50.5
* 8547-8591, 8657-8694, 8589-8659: -0.06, 51.9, 48.3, 50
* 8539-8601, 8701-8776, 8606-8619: -0.03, 51.2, 51.6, 51.3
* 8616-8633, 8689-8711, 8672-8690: 0.04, 53.1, 50.9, 51.5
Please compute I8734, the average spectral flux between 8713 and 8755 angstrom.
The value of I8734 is 51.6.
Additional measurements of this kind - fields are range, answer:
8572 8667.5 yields 52.3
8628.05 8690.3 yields 50.3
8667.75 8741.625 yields 50.7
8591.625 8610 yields 53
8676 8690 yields 50.1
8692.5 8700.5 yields 50.4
